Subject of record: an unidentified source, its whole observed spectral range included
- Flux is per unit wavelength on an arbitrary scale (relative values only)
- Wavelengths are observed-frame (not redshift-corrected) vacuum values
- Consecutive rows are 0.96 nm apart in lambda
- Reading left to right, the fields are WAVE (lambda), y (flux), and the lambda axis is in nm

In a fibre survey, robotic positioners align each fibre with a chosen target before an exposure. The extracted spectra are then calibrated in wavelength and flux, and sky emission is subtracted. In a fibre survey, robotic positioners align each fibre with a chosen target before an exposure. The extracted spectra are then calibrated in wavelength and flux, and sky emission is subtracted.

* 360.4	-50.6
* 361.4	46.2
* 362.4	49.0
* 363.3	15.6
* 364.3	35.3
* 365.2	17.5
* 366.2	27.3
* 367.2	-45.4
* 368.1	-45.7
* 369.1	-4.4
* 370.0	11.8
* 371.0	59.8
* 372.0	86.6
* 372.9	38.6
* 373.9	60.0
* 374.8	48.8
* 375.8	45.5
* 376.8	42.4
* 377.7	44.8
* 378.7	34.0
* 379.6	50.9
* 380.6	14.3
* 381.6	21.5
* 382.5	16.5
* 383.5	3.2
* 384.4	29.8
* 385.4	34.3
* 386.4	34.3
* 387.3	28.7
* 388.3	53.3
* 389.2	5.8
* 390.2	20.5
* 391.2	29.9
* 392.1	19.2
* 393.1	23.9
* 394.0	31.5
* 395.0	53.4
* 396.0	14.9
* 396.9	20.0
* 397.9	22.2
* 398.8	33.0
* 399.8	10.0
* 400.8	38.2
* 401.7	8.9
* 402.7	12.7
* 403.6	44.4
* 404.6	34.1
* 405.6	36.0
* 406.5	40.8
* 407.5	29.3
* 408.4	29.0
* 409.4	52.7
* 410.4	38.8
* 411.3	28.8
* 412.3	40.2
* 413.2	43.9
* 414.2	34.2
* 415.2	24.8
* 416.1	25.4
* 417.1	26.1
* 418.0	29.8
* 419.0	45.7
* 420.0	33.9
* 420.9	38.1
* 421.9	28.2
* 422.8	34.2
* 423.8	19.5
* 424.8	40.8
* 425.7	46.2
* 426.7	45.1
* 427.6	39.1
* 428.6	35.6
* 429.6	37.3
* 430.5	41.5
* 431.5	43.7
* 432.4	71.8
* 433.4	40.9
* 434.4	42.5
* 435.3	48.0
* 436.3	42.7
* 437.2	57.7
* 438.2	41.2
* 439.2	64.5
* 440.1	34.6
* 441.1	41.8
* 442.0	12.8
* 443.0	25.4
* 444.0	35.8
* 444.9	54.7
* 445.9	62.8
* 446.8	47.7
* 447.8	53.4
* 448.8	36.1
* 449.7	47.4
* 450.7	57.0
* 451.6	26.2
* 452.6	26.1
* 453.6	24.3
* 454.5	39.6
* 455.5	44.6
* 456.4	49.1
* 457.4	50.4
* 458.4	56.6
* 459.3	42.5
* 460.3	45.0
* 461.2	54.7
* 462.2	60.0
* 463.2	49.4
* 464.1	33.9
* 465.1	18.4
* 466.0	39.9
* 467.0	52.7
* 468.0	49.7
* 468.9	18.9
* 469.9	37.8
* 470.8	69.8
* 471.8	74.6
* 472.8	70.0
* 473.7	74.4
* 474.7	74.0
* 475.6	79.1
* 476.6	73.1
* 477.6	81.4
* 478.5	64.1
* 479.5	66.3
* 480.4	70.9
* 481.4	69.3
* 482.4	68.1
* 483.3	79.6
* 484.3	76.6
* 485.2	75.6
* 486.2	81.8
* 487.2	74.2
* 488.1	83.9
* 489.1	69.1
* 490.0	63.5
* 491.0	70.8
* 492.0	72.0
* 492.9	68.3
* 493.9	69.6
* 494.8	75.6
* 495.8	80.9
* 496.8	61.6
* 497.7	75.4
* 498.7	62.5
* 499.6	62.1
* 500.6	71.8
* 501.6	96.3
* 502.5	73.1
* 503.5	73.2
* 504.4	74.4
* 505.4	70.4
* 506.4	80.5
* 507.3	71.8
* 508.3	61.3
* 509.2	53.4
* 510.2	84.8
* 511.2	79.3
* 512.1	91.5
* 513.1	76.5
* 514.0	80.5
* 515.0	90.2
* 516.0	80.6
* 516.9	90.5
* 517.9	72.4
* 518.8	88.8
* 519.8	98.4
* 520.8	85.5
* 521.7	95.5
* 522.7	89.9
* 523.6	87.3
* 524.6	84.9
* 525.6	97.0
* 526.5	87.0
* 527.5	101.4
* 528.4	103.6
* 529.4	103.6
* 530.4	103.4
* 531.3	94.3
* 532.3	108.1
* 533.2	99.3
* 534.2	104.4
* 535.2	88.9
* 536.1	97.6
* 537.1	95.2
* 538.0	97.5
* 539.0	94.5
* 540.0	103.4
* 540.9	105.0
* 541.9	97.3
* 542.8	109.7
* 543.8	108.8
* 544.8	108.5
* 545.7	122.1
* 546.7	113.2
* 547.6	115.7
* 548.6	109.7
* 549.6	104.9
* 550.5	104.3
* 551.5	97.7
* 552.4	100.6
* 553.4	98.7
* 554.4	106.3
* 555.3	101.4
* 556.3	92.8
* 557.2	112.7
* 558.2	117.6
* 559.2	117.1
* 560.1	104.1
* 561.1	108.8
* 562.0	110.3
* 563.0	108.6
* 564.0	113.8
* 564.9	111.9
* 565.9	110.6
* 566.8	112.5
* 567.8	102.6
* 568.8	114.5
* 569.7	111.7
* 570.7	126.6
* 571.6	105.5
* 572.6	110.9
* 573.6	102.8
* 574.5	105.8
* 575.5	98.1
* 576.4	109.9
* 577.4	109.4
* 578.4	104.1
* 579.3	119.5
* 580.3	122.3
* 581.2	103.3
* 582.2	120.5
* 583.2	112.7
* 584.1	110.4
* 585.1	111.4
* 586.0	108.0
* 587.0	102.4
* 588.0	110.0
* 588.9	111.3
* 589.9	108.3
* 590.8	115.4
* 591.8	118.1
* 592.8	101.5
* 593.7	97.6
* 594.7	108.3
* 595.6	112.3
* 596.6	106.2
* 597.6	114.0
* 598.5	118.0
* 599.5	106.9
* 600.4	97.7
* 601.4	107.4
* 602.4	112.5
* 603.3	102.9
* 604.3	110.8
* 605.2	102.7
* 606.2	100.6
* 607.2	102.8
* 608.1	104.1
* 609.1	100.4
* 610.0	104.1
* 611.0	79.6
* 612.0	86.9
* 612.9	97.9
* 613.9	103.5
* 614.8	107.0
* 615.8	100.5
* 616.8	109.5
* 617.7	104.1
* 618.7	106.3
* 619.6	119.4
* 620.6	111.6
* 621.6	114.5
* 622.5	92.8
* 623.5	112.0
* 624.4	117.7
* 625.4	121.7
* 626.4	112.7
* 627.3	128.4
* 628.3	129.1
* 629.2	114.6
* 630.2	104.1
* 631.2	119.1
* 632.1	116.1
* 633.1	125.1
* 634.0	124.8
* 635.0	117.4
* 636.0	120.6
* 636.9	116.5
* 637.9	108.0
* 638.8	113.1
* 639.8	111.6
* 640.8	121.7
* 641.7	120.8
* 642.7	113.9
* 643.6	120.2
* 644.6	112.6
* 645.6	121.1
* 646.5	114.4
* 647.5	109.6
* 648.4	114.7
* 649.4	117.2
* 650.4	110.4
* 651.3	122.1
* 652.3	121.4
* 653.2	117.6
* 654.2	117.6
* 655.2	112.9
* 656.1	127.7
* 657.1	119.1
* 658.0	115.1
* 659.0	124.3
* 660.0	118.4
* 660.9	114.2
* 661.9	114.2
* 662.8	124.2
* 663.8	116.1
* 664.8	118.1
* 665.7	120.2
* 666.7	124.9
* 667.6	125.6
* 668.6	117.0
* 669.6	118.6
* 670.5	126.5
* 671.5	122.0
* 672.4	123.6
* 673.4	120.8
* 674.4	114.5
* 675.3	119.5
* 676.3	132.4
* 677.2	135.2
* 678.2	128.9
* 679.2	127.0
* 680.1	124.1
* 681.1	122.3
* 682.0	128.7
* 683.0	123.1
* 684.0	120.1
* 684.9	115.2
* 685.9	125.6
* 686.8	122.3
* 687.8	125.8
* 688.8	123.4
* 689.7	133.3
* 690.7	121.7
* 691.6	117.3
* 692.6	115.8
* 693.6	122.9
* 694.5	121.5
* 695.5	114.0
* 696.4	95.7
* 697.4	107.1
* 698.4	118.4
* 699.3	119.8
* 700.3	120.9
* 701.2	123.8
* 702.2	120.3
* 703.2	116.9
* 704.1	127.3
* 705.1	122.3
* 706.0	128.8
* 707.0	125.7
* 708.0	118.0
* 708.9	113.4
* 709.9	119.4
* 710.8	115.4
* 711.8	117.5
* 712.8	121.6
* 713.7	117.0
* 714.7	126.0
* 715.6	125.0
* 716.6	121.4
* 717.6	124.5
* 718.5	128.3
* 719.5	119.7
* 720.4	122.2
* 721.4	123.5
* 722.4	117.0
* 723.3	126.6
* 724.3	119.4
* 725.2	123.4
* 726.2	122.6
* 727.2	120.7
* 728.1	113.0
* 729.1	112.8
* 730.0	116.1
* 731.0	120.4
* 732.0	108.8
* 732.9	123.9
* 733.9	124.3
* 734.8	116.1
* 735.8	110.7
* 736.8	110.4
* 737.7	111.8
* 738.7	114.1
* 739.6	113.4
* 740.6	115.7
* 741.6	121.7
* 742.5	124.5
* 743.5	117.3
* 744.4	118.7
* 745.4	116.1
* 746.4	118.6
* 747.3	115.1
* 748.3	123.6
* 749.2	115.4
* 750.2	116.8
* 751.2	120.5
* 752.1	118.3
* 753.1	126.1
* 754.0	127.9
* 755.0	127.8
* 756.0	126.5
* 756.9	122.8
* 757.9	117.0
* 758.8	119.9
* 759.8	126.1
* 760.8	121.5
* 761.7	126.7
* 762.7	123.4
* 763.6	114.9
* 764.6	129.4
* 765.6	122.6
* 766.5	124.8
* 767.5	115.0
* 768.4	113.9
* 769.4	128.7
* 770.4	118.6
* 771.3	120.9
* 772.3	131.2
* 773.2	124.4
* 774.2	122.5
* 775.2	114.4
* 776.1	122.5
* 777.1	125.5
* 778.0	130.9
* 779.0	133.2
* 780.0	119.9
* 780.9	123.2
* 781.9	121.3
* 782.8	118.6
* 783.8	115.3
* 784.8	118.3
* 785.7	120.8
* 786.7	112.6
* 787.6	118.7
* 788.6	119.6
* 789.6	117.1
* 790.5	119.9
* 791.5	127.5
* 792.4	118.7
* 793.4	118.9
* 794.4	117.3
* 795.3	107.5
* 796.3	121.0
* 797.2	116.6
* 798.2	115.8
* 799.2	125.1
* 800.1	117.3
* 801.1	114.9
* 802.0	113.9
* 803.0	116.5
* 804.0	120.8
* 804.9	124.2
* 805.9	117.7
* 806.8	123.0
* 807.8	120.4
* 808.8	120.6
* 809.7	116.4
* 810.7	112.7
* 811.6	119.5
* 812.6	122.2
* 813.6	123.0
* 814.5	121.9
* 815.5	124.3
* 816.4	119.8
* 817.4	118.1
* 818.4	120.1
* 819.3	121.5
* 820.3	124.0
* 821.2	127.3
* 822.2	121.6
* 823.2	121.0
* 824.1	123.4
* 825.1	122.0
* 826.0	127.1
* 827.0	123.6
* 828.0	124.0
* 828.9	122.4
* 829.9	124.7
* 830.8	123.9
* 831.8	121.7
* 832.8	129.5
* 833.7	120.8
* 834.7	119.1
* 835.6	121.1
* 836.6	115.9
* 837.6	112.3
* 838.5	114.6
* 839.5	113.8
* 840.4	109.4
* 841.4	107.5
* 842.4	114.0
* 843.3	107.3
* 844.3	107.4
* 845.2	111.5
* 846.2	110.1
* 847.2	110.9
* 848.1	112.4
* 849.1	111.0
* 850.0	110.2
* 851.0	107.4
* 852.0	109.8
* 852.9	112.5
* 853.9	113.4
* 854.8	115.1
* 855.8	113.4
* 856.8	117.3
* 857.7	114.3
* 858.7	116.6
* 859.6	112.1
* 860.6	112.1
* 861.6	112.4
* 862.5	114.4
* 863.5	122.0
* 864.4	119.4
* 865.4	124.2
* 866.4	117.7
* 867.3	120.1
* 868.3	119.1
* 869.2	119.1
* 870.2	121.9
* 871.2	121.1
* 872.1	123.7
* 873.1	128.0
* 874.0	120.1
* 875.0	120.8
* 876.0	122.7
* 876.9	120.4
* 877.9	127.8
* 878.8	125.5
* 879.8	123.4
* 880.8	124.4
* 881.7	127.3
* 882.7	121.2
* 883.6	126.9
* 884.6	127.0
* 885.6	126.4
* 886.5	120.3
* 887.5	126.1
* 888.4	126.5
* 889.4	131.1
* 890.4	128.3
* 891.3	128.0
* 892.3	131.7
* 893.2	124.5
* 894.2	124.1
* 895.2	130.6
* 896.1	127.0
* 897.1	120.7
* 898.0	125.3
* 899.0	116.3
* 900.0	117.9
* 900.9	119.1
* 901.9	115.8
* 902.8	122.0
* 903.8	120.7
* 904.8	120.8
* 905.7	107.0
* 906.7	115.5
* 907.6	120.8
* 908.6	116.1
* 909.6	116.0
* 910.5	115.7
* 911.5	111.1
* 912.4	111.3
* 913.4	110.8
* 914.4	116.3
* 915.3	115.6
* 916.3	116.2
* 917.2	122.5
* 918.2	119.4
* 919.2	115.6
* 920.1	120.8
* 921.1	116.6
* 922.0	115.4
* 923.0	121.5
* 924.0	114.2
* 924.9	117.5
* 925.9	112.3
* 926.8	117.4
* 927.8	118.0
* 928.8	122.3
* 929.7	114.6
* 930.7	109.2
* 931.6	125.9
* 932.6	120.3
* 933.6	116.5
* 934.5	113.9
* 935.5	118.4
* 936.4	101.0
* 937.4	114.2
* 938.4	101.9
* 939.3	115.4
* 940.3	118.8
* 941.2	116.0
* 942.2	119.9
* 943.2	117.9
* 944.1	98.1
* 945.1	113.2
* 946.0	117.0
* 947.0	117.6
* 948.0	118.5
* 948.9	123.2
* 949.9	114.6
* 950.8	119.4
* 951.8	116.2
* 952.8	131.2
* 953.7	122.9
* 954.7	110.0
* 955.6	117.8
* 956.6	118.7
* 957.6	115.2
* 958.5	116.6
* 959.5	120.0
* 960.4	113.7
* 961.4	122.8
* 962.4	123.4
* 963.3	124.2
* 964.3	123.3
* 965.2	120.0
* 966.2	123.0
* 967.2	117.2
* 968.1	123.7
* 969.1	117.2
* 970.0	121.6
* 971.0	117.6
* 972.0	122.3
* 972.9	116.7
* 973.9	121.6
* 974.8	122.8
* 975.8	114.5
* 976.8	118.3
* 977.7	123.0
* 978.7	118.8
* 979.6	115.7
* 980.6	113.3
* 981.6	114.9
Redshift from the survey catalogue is 0.18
